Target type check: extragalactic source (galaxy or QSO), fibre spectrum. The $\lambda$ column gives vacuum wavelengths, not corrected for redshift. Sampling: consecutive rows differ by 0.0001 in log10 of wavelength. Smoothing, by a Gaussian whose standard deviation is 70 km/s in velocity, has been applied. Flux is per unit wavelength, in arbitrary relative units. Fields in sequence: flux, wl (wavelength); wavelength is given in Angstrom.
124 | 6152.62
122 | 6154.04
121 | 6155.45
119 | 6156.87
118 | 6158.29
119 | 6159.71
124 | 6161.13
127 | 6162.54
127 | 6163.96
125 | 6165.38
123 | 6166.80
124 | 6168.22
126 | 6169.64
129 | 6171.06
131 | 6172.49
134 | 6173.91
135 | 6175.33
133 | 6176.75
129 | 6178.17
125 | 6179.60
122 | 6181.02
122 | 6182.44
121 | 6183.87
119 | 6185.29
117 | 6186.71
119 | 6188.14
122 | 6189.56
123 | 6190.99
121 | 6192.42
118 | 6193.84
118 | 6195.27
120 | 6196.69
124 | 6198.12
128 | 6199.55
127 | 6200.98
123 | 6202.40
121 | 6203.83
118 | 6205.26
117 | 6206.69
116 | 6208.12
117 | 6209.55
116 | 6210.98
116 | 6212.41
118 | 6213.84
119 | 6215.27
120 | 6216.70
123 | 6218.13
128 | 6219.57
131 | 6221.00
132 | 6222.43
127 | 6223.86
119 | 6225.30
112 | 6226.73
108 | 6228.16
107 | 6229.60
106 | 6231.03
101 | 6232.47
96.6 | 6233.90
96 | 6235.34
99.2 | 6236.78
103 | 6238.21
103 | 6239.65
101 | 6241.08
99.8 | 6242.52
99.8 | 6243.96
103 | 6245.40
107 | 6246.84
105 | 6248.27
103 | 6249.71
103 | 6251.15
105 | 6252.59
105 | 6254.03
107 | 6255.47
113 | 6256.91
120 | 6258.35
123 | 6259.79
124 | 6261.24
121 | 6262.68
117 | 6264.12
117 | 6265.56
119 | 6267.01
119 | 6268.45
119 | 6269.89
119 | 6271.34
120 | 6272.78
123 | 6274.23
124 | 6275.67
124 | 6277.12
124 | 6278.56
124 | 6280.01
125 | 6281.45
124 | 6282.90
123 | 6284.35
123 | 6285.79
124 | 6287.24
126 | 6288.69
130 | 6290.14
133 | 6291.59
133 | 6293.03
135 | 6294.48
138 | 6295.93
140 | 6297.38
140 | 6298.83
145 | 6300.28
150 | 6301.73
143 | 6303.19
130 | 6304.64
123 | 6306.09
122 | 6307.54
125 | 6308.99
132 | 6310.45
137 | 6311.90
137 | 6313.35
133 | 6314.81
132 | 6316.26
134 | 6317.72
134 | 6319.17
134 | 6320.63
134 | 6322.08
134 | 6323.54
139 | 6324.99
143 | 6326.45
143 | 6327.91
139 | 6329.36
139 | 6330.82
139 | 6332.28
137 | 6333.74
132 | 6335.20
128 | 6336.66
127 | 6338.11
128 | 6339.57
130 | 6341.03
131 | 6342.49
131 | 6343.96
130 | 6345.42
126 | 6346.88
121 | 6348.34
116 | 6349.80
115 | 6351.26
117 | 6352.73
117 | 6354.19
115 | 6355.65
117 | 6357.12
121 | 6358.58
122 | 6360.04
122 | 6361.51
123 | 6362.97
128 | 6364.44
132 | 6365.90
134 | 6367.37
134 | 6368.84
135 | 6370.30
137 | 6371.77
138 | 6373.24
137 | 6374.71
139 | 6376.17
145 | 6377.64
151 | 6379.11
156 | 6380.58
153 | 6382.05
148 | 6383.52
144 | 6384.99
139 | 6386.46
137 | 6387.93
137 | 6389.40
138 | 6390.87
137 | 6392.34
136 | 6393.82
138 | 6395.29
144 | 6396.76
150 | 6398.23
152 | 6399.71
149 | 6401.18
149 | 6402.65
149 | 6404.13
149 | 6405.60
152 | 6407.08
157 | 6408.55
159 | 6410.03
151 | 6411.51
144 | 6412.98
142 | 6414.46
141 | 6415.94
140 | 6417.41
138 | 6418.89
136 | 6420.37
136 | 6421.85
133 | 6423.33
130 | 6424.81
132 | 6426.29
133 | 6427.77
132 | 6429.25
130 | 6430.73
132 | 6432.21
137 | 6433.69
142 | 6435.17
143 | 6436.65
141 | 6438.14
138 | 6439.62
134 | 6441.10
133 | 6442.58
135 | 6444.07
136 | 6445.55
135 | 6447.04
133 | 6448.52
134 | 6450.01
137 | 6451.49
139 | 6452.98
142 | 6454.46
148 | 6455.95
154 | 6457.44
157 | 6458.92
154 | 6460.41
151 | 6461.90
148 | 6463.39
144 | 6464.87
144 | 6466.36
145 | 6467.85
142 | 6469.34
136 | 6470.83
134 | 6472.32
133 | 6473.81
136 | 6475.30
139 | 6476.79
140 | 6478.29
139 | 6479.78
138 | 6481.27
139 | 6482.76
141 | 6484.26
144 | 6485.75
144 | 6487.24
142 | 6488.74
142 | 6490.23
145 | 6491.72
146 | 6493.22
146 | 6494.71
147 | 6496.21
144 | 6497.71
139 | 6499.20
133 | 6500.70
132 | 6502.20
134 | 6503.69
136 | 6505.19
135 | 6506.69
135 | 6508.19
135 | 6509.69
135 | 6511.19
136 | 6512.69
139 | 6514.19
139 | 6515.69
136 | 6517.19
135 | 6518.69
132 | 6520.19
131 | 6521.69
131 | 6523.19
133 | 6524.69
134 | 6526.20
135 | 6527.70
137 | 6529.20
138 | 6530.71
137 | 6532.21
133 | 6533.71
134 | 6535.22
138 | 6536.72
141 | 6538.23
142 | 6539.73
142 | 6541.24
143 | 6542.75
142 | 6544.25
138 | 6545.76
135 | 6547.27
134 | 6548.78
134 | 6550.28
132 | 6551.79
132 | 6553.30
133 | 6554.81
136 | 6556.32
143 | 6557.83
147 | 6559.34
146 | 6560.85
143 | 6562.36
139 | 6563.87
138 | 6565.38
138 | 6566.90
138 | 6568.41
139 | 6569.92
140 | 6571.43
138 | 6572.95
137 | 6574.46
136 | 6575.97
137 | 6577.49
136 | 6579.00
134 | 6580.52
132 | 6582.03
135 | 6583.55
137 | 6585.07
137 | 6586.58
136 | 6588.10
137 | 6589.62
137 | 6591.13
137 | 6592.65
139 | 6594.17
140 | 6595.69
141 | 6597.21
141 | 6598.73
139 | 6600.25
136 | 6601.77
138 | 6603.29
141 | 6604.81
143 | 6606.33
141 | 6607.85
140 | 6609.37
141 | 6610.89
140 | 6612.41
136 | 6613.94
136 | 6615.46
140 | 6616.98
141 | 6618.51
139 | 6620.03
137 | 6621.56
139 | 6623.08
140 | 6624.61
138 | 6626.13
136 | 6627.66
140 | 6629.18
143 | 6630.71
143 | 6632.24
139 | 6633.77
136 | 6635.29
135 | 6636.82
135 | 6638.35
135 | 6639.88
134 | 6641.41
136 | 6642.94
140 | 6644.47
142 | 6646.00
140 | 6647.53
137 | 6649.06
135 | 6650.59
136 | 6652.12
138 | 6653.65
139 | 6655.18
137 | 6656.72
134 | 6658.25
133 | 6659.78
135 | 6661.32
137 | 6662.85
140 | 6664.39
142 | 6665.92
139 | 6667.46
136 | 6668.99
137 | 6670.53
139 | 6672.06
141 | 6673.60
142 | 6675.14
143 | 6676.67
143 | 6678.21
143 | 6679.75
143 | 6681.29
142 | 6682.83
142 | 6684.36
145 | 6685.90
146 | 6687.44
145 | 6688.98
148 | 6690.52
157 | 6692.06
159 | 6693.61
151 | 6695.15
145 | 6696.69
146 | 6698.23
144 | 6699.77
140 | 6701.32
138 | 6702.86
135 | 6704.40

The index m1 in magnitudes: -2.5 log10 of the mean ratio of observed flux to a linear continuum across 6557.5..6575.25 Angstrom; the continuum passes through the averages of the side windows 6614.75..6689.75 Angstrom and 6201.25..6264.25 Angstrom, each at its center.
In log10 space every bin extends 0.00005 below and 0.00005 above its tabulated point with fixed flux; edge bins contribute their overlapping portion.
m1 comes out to -0.054 mag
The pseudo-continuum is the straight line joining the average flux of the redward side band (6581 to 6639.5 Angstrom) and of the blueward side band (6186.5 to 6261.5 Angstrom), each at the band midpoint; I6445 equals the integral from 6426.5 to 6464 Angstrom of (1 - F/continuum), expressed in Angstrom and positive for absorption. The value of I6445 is -3.5 Angstrom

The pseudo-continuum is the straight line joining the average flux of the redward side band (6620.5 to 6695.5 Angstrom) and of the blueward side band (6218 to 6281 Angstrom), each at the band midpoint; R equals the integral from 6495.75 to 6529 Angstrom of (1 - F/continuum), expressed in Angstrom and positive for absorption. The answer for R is -1.30 Angstrom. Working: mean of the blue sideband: 113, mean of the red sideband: 140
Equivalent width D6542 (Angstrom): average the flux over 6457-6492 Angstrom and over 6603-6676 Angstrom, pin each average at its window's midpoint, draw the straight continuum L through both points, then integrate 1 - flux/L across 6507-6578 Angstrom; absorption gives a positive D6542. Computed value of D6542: 1.9 Angstrom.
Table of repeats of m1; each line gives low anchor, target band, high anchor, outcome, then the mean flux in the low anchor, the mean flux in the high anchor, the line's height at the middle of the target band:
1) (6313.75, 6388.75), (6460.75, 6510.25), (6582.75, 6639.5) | -0.04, 133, 139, 136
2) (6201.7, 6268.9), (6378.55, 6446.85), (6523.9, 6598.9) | -0.12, 113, 138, 126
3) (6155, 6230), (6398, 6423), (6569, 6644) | -0.12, 122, 138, 131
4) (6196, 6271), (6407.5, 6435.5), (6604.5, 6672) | -0.12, 114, 138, 125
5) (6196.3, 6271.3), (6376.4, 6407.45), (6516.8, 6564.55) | -0.16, 114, 137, 126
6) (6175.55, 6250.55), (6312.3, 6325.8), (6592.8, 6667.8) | -0.11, 116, 138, 122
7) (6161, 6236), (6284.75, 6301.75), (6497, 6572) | -0.07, 121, 137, 125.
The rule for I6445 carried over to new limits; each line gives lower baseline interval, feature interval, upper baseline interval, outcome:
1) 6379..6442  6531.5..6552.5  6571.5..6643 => 0.27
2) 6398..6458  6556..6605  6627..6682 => 0.27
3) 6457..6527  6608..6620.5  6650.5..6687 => 0.03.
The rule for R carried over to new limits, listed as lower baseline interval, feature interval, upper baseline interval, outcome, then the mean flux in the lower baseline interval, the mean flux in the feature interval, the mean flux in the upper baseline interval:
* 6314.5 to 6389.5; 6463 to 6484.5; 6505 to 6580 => -0.7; 133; 140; 137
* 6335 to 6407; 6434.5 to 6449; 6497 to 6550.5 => -0.2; 135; 137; 136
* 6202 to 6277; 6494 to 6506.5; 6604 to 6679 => -0.9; 114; 139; 139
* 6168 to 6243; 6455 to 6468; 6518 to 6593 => -1.7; 118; 150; 137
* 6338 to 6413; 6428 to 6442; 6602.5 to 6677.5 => 0.0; 136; 136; 138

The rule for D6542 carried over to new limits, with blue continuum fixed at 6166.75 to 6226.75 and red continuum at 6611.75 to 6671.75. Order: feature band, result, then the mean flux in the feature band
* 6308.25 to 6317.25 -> -0.4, 133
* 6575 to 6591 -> 0.0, 136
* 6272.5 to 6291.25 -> 0.2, 124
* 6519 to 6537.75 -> -0.1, 135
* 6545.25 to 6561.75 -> -0.3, 137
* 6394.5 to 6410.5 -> -2.4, 150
